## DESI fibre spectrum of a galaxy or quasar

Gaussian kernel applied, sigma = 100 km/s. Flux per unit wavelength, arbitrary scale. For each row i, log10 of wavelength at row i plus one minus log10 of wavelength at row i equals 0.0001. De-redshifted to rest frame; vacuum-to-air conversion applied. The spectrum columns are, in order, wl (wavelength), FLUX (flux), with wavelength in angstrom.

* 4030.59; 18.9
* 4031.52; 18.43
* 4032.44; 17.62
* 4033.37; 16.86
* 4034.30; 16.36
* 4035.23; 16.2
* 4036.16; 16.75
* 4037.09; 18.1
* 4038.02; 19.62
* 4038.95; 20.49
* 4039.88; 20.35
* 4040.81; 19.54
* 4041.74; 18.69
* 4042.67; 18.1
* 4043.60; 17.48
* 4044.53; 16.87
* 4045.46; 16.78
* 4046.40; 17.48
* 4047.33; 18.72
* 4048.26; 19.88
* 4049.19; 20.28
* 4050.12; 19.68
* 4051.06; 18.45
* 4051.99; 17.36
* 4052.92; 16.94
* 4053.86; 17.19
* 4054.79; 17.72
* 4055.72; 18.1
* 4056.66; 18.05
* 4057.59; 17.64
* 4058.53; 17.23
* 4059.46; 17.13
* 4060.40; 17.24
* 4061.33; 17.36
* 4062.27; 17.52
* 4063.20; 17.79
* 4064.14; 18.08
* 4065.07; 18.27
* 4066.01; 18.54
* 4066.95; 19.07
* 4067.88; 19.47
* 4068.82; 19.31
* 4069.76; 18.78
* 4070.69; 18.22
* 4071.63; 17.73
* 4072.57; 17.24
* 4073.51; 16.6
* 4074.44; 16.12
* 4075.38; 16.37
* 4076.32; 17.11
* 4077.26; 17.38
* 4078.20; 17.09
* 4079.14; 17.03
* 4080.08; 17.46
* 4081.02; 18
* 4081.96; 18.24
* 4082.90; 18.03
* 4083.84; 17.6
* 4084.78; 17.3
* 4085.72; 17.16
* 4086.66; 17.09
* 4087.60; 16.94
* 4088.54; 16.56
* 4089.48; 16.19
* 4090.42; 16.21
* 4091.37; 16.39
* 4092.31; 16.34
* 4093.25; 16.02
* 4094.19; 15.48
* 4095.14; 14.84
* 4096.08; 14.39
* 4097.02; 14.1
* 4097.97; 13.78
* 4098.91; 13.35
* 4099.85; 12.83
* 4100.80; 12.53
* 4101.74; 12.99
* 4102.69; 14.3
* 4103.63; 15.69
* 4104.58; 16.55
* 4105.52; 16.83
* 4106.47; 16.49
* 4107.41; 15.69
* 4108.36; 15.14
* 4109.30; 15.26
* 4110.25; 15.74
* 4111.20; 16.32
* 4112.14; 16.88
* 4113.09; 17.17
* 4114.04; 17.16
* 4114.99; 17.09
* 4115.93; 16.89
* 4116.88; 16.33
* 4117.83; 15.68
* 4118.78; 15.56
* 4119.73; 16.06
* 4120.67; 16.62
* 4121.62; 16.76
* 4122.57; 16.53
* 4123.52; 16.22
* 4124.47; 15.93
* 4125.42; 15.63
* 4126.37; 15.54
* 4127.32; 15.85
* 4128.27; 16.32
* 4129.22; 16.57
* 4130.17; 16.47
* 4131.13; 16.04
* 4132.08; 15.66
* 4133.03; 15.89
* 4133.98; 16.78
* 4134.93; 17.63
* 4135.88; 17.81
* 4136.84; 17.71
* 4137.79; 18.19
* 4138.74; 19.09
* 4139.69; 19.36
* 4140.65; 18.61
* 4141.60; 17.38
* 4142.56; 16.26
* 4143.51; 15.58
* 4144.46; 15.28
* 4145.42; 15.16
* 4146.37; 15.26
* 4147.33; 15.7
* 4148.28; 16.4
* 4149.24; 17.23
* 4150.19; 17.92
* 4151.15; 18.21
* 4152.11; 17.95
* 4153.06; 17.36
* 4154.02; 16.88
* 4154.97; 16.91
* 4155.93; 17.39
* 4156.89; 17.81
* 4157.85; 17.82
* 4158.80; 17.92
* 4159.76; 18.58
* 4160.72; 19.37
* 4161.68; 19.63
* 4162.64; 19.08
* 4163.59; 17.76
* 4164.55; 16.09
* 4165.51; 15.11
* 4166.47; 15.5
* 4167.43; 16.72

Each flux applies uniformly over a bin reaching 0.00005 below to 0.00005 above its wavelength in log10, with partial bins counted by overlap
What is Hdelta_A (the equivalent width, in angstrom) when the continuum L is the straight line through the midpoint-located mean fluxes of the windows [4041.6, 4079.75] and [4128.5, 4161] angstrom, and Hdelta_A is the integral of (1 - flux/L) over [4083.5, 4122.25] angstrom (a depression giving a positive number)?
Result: 3.7 angstrom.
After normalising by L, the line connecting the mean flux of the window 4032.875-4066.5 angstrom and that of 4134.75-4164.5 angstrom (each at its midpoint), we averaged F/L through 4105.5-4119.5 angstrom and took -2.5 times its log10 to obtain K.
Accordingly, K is 0.092 mag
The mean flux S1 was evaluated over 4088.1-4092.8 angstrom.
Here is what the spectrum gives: 16.3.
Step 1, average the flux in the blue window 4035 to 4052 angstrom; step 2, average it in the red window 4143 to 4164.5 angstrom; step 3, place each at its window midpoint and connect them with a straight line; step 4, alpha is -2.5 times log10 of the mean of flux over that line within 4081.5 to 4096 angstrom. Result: 0.09 mag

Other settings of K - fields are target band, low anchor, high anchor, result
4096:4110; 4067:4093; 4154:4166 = 0.19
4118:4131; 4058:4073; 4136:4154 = 0.08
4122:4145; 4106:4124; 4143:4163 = 0.00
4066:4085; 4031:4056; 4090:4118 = -0.06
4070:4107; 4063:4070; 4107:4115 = 0.08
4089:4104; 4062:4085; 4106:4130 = 0.16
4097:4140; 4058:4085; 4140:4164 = 0.09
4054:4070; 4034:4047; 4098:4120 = -0.05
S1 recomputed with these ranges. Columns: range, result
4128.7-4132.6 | 16.2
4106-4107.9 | 16.1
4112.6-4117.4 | 16.9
